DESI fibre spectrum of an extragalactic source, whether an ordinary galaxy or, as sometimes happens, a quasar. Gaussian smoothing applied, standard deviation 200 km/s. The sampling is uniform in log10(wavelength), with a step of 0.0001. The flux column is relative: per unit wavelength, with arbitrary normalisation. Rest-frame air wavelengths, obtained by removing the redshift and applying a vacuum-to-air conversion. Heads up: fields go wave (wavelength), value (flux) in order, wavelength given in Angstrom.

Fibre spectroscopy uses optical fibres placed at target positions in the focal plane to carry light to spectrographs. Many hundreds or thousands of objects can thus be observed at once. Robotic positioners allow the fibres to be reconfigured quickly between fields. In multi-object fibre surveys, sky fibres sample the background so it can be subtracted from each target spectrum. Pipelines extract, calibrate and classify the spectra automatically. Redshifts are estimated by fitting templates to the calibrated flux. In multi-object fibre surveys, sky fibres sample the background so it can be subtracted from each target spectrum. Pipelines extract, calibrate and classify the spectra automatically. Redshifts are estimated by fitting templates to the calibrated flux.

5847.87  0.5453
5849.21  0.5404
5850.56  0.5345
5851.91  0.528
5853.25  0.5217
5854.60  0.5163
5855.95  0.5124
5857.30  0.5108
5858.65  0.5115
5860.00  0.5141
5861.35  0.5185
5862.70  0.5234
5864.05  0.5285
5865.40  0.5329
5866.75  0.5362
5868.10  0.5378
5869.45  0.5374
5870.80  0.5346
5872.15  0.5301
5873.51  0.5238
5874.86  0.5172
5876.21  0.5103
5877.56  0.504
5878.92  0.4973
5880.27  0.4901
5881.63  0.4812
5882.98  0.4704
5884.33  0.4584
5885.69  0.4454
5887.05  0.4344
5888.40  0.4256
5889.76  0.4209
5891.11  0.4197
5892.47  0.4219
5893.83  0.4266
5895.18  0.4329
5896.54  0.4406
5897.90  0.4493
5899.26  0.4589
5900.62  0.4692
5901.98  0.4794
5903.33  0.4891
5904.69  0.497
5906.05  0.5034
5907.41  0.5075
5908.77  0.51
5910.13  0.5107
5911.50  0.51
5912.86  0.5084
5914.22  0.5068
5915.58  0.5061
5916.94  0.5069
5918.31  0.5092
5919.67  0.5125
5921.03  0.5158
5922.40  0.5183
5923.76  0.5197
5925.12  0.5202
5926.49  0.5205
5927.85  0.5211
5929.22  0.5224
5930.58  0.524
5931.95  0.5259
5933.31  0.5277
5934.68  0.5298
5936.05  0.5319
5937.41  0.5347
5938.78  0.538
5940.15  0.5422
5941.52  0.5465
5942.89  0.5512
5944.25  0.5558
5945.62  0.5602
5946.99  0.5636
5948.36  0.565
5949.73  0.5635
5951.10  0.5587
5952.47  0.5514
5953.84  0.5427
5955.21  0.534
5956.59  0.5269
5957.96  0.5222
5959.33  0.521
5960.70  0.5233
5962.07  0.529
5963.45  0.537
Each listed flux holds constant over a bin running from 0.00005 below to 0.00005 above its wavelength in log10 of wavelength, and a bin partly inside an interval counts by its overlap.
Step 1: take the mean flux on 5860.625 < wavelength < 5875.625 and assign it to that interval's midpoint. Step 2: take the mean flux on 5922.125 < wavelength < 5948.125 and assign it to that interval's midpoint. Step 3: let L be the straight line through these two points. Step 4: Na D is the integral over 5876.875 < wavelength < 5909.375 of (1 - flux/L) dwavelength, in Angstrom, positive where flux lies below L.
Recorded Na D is 4.1 Angstrom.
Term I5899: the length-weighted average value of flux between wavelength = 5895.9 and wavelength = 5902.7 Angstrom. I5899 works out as 0.46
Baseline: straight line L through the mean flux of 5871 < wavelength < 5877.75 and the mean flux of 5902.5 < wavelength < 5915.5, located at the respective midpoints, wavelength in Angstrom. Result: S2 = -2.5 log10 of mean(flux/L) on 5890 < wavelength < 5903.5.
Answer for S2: 0.14 mag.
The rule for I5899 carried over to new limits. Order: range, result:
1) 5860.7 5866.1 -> 0.526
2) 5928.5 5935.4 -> 0.526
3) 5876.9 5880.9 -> 0.497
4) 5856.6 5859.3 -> 0.511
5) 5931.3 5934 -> 0.527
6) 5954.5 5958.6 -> 0.527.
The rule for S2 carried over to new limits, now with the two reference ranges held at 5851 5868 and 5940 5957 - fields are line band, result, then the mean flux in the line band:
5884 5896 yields 0.229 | 0.431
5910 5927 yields 0.060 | 0.512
